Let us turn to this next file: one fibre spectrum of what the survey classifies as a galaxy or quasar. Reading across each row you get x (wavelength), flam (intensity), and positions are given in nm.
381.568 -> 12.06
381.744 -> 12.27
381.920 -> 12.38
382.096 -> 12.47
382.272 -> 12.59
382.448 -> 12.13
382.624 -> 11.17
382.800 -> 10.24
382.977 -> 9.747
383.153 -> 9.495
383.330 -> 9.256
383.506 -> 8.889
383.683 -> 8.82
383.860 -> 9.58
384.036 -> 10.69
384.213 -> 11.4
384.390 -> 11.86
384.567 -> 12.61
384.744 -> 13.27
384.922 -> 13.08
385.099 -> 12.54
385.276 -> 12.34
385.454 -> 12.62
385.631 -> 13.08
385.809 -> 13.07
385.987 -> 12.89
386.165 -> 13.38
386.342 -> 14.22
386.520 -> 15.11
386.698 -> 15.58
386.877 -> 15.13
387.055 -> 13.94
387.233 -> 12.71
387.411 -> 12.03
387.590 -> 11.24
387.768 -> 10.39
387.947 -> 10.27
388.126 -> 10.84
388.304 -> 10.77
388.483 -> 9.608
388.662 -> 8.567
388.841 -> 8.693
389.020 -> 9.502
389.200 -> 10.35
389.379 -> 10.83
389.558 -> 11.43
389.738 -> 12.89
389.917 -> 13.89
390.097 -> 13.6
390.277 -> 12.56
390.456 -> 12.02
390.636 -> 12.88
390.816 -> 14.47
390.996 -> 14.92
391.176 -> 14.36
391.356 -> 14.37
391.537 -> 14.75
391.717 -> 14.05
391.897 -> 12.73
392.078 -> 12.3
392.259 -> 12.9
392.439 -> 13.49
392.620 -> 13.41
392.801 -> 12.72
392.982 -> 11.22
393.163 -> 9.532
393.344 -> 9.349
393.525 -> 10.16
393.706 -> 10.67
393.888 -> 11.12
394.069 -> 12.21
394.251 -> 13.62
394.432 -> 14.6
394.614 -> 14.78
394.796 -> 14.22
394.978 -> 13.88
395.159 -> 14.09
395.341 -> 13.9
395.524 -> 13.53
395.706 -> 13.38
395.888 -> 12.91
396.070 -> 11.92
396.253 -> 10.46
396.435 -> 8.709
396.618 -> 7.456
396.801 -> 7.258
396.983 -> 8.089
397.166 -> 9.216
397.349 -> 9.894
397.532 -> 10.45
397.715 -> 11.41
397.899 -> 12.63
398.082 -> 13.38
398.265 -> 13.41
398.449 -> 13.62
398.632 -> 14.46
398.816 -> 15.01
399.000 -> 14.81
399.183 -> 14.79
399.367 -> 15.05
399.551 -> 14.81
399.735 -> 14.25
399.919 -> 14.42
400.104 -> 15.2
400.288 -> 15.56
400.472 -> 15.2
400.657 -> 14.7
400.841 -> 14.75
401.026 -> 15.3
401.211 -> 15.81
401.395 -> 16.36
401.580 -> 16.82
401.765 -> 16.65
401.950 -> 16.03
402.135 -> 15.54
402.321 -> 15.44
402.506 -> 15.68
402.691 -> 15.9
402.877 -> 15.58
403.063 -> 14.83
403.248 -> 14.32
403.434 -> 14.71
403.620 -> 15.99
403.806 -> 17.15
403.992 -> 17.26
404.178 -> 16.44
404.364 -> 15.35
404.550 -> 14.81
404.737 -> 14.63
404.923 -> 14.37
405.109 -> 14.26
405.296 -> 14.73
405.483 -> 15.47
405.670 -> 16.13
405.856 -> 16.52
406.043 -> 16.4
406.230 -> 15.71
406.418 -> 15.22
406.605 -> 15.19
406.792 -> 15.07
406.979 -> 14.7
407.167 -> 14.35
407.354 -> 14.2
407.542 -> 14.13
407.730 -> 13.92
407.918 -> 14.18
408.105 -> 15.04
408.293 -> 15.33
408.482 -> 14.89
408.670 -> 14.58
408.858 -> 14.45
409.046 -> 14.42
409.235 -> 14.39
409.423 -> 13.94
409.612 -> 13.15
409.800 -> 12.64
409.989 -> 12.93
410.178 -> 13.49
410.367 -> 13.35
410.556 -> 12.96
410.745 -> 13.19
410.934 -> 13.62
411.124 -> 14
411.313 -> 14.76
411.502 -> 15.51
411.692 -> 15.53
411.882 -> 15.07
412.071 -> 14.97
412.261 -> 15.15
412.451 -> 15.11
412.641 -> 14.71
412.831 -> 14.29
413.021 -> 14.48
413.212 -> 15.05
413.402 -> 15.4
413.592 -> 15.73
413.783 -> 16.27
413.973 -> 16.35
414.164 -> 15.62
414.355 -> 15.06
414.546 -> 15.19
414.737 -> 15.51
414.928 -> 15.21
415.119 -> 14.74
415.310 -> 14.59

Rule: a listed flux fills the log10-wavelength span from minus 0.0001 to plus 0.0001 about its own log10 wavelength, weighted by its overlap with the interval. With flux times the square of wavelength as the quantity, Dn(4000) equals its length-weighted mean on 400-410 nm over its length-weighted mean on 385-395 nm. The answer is 1.31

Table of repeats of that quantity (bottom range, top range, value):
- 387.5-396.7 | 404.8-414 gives 1.32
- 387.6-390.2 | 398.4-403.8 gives 1.50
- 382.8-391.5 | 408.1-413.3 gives 1.34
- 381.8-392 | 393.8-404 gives 1.21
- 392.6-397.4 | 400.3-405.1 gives 1.40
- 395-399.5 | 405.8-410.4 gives 1.26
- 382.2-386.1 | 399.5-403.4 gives 1.47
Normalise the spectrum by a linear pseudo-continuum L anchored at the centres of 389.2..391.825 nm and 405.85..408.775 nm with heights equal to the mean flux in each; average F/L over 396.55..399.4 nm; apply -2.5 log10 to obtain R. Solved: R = 0.18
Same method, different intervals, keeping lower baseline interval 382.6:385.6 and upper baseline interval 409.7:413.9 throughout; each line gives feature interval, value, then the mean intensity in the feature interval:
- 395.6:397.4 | 0.254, 9.96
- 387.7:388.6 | 0.124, 10.3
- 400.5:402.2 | -0.193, 15.8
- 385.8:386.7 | -0.228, 14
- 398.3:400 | -0.128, 14.5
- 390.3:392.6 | -0.136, 13.6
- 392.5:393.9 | 0.105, 11.1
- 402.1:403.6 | -0.144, 15.3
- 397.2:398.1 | 0.135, 11.2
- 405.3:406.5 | -0.152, 15.8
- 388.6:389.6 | 0.185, 9.86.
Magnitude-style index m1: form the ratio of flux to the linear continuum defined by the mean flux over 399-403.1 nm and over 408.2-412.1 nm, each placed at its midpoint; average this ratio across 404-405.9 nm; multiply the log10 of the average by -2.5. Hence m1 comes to -0.035 mag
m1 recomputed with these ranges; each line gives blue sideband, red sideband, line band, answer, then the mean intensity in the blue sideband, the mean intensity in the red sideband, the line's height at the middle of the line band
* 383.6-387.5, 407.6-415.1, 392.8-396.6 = 0.11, 12.7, 14.6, 13.4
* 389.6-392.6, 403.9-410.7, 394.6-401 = 0.09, 13.5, 14.7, 14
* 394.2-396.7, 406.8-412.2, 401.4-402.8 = -0.19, 12.7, 14.2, 13.4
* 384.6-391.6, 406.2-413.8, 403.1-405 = -0.11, 12.5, 14.5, 13.9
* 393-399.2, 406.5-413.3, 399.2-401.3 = -0.18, 12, 14.4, 12.7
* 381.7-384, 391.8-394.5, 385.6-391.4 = -0.09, 10.7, 12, 11.4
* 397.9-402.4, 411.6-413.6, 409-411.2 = 0.12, 15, 15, 15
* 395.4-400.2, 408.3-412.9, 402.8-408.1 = -0.13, 12.3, 14.2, 13.5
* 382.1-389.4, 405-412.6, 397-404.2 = -0.08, 11.6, 14.6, 13.5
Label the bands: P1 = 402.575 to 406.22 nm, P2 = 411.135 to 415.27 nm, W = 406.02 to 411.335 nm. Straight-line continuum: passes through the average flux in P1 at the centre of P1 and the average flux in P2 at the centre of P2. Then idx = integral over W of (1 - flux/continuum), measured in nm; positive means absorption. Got 0.39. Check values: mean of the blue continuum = 15.5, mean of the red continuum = 15.2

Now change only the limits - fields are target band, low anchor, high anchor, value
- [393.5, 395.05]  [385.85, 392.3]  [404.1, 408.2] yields 0.044 nm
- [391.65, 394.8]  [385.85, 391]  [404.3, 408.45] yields 0.148 nm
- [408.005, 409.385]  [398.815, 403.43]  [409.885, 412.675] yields -0.015 nm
